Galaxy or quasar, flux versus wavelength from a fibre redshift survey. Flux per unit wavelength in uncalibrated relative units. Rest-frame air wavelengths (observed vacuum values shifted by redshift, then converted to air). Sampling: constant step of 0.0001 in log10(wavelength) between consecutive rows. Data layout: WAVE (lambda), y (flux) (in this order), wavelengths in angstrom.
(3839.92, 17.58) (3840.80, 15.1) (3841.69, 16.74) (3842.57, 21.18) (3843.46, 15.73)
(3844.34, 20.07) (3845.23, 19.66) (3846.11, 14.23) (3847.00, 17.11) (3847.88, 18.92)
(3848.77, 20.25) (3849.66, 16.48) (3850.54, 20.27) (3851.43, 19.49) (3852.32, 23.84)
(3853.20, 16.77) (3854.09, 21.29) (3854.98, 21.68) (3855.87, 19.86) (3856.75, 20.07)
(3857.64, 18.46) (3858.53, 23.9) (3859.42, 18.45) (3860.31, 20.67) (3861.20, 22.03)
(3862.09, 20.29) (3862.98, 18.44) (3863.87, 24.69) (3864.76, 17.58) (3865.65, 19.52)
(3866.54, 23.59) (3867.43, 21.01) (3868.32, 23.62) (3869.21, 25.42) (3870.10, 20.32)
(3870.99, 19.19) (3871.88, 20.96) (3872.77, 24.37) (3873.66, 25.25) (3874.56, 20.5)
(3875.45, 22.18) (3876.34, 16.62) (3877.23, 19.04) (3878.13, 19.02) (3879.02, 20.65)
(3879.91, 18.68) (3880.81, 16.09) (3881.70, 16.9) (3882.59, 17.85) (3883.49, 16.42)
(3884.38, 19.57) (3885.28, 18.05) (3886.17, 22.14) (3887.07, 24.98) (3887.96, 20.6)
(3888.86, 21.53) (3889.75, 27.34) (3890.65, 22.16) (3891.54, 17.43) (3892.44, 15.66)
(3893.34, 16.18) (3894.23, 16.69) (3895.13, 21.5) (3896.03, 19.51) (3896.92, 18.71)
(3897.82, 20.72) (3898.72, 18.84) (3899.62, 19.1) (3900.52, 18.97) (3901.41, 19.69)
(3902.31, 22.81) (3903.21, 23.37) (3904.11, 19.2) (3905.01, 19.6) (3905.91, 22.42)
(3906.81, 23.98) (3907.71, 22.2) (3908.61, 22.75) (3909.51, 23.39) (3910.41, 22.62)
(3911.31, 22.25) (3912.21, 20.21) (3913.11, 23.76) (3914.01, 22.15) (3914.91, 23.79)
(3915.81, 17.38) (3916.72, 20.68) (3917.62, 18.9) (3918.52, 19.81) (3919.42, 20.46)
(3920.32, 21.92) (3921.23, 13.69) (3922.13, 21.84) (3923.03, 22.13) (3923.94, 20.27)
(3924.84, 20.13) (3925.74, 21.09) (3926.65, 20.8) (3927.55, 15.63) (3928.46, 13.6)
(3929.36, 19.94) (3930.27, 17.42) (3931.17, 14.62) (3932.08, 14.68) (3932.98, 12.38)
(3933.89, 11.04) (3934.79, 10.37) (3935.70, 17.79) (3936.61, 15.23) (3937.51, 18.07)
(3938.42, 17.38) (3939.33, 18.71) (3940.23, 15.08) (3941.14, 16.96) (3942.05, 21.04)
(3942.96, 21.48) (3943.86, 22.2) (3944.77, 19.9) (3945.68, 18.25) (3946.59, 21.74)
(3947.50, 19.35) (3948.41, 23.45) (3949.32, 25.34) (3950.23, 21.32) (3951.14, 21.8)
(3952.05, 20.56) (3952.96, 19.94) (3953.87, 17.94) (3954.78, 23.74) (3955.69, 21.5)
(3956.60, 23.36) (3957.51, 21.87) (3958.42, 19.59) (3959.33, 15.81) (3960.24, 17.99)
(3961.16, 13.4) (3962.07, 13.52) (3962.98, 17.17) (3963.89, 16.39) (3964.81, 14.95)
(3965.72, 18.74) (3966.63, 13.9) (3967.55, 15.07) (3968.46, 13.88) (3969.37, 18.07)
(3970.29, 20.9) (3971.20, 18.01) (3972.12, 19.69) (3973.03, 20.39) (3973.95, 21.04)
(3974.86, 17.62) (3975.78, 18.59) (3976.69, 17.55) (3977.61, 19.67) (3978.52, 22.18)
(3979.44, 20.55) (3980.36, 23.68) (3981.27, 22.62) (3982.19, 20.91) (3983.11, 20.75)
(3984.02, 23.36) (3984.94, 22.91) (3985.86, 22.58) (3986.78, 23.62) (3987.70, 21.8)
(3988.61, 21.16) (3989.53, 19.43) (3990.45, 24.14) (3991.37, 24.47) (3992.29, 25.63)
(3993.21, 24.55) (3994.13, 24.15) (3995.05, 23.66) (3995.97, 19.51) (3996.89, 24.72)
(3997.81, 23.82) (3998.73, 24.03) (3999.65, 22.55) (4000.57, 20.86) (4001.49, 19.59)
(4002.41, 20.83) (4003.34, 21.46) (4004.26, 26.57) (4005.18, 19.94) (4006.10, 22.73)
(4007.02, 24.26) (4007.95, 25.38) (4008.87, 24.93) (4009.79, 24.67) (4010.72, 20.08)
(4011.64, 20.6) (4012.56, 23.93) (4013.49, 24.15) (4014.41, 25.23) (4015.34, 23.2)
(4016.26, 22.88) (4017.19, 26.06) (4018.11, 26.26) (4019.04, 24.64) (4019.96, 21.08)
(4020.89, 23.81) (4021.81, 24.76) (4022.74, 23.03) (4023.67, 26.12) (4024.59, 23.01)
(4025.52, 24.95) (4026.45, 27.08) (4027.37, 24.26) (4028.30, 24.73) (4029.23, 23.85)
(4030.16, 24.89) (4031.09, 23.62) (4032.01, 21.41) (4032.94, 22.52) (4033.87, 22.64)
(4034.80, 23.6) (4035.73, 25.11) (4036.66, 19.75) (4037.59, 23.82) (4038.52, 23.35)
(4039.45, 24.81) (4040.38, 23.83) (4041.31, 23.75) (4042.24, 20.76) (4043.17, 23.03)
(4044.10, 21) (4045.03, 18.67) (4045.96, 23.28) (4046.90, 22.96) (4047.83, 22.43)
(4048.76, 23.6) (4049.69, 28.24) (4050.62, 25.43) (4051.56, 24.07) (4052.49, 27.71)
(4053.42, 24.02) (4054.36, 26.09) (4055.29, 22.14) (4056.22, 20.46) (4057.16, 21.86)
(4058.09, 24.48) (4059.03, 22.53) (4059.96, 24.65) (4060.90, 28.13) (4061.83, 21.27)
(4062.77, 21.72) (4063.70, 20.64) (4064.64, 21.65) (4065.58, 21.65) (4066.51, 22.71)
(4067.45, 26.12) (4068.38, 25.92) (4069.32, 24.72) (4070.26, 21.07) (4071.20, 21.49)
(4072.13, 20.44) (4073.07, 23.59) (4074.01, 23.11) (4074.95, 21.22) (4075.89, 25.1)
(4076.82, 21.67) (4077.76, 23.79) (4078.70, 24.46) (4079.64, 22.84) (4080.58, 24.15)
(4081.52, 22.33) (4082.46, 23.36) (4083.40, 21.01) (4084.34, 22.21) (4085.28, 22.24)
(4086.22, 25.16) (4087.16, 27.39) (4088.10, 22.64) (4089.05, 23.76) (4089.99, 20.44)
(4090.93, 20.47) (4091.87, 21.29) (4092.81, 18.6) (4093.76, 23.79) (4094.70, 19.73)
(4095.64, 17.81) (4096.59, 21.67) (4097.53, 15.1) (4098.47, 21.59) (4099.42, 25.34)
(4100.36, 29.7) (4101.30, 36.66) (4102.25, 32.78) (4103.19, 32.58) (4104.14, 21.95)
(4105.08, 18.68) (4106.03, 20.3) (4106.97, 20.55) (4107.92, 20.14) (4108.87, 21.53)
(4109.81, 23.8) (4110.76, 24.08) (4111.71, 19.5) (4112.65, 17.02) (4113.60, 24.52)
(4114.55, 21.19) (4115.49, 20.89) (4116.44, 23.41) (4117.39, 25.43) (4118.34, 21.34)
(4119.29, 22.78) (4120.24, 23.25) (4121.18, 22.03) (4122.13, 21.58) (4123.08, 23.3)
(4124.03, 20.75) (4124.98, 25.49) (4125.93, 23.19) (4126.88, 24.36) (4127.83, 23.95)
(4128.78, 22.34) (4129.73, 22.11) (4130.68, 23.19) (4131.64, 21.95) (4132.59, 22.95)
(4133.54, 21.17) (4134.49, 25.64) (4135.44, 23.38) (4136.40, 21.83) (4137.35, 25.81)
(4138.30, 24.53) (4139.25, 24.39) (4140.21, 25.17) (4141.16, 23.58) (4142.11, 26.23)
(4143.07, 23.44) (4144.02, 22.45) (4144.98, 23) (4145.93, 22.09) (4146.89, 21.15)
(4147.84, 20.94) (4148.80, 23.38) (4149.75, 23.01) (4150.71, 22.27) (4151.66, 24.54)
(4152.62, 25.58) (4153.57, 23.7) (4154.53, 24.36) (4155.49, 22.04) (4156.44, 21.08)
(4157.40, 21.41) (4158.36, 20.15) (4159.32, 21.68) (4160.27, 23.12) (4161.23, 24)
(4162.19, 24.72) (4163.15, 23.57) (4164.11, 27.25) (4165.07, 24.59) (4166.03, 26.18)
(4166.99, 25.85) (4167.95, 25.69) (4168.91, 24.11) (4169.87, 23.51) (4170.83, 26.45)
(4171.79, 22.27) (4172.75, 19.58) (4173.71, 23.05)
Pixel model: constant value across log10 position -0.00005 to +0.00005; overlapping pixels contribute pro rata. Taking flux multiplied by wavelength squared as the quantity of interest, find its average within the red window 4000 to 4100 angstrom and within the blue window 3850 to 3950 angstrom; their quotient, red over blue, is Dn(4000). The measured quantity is 1.25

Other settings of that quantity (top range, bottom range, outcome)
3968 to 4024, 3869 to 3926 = 1.14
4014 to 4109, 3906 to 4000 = 1.24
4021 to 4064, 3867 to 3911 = 1.24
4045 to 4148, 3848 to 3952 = 1.28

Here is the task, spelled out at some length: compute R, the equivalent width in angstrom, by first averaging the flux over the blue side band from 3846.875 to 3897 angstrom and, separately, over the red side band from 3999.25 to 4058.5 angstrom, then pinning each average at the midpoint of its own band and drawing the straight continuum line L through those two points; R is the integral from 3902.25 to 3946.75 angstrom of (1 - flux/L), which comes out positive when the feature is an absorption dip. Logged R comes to 4.1 angstrom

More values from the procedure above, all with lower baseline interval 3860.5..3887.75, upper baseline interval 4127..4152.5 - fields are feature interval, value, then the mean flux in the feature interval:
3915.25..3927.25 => 0.6 angstrom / 19.9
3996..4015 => -0.9 angstrom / 22.9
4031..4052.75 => -1.0 angstrom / 23.3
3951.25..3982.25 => 3.8 angstrom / 18.9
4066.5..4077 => -0.3 angstrom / 23.2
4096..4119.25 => -0.3 angstrom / 23.3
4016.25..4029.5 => -1.5 angstrom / 24.5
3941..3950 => 0.1 angstrom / 21.1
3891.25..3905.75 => 1.0 angstrom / 19.3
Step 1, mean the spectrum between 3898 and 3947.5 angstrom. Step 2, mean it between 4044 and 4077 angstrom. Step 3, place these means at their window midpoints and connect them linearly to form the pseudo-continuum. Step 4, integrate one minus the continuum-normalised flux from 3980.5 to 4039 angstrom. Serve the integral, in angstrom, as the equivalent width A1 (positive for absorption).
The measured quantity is -3.9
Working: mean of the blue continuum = 19.3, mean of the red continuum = 23.3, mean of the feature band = 23.3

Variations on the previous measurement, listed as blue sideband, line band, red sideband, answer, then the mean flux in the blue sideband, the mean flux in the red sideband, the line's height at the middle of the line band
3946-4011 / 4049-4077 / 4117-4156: -1.7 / 20.9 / 23.3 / 22.1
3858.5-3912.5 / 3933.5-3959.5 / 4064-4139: 2.3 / 20.6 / 23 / 21.3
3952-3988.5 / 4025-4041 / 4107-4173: -2.3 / 19.4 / 23.1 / 20.8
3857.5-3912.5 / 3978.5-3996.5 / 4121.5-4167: -0.8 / 20.6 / 23.4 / 21.7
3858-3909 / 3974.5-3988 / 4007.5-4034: 1.0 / 20.5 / 23.9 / 23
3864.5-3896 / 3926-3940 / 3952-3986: 2.6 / 20.3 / 19.2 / 19.6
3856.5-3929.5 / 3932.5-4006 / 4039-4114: 5.4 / 20.4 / 23.1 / 21.5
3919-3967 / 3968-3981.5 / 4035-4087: 0.1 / 18.5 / 23.2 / 19.7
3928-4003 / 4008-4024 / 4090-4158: -2.5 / 19.6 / 22.9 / 20.7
